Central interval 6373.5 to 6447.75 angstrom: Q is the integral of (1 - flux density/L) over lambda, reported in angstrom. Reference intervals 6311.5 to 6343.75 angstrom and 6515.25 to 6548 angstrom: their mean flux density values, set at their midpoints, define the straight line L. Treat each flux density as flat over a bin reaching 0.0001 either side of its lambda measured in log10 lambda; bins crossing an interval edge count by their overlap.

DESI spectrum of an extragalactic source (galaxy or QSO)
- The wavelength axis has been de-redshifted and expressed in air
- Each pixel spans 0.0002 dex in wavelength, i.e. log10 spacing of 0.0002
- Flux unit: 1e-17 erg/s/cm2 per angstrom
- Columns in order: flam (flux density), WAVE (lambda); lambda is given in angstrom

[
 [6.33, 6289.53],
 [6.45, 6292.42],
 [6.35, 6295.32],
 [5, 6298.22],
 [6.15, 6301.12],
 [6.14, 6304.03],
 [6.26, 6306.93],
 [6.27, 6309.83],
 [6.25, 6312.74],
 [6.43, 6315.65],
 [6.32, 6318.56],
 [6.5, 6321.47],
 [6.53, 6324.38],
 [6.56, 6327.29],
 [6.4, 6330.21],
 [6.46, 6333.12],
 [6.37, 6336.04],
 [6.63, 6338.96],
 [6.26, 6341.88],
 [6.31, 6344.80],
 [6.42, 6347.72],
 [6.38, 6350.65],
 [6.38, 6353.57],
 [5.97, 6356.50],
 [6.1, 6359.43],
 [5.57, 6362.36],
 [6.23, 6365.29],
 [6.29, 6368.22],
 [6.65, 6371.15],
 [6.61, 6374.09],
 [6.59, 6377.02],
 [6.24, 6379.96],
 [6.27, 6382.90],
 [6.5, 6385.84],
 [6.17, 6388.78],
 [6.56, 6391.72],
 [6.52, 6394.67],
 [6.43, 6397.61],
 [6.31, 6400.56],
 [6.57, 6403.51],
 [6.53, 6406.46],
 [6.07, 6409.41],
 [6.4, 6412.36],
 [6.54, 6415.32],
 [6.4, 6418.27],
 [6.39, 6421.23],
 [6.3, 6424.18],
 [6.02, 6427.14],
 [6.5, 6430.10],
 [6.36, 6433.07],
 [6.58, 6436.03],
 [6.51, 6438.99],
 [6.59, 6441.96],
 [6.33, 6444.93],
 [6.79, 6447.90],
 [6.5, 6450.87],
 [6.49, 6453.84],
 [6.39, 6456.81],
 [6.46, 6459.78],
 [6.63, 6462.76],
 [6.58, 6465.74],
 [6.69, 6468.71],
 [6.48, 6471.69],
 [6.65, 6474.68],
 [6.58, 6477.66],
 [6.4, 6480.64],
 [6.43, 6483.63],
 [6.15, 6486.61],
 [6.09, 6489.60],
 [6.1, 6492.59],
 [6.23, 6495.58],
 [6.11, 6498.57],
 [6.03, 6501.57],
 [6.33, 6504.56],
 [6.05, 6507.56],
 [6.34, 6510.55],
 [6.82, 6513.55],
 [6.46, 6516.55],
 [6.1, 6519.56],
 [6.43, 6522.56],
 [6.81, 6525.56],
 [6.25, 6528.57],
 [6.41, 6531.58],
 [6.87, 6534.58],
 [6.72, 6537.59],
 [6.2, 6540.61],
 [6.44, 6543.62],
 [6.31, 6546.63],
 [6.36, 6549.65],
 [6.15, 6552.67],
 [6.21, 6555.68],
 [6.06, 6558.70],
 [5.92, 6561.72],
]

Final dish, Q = 0.3 angstrom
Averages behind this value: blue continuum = 6.43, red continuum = 6.45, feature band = 6.42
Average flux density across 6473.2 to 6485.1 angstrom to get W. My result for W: 6.52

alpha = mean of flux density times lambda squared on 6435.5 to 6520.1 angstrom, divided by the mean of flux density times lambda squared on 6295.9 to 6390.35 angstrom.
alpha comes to 1.06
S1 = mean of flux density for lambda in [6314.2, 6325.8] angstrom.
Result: 6.45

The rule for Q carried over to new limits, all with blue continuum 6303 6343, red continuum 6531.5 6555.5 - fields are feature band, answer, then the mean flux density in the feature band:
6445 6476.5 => -0.7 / 6.56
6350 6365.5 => 0.8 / 6.08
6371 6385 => -0.1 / 6.46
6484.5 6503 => 0.8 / 6.13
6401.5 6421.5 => 0.0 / 6.41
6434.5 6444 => -0.2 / 6.55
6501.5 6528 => 0.1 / 6.39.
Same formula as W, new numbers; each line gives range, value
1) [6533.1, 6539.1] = 6.79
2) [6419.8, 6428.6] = 6.24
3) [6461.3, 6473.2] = 6.59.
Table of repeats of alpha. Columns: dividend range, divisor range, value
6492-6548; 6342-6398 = 1.06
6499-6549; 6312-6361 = 1.07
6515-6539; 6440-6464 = 1.02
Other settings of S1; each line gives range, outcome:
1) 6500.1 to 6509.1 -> 6.14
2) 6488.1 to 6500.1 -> 6.13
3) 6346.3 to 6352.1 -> 6.39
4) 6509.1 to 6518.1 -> 6.53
